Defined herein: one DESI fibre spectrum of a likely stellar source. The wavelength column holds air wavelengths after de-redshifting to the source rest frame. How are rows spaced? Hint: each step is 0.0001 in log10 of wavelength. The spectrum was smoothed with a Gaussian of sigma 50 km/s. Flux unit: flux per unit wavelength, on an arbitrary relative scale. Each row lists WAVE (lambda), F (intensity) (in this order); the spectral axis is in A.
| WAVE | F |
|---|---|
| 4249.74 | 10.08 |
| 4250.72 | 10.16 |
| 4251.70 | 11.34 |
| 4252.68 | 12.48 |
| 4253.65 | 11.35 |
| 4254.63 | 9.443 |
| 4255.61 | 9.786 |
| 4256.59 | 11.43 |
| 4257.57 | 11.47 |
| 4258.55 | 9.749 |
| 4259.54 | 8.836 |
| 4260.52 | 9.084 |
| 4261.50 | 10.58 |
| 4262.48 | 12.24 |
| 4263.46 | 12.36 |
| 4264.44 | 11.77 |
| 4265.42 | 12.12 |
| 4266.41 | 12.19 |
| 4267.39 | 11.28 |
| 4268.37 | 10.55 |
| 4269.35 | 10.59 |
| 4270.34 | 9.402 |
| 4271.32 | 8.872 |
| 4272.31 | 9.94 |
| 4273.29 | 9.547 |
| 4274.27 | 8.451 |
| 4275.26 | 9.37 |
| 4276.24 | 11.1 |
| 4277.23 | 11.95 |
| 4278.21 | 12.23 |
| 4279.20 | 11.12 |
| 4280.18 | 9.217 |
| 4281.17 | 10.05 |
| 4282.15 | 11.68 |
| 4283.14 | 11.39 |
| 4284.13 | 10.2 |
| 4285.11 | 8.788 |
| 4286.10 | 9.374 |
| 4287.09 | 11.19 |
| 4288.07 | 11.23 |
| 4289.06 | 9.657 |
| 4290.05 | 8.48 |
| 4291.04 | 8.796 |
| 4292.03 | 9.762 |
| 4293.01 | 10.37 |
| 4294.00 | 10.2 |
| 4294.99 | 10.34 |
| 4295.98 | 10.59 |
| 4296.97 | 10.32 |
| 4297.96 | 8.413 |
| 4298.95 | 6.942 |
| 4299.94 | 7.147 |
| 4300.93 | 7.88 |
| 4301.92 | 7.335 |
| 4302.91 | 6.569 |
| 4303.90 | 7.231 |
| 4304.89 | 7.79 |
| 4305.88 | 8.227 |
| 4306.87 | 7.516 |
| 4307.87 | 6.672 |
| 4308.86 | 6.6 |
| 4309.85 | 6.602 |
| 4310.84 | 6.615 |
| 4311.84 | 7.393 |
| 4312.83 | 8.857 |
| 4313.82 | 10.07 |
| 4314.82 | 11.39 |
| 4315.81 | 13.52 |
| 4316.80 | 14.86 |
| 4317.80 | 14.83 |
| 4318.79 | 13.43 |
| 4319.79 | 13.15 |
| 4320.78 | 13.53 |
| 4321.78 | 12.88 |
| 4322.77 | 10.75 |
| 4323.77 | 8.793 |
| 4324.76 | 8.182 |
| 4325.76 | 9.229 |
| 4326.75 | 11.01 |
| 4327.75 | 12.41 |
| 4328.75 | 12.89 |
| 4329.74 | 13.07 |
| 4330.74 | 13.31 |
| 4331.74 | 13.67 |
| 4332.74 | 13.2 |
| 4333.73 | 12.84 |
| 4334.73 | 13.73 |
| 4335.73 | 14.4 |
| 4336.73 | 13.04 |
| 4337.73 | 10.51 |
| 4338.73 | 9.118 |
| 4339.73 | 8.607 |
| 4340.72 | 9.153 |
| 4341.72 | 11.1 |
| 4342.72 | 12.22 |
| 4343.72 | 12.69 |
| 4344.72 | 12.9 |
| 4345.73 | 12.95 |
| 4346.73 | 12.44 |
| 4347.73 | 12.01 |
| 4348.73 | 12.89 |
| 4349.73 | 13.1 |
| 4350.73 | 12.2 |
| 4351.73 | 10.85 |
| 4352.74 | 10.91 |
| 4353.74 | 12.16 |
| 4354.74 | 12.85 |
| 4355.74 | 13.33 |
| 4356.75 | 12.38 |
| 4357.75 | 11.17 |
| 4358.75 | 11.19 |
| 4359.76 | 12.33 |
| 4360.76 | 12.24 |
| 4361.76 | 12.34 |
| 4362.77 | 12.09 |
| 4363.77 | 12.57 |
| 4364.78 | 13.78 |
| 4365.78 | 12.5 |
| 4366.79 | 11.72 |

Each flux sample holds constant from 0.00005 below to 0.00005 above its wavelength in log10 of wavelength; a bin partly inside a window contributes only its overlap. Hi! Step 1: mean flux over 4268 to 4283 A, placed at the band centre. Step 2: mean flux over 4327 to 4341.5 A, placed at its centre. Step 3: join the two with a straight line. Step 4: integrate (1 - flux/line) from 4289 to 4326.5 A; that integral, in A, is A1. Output 6.0 A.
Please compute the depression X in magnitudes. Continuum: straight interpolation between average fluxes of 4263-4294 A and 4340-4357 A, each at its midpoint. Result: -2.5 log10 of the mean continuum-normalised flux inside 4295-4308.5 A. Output 0.346 mag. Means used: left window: 10.4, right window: 12.1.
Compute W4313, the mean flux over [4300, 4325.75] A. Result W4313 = 9.58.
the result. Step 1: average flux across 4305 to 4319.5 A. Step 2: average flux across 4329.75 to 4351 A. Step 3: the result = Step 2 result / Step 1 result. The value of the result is 1.3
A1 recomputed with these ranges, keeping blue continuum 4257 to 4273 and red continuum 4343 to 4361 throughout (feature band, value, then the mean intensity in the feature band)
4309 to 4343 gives 1.2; 11.4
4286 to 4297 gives 1.1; 10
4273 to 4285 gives 0.5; 10.5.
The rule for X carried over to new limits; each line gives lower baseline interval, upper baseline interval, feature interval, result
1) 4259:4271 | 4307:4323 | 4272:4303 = 0.11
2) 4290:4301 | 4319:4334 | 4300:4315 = 0.31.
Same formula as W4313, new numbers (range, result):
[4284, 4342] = 10.2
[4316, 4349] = 12.1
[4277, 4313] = 9.02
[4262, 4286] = 10.7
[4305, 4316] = 8.33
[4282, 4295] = 10.1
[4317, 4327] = 11.7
